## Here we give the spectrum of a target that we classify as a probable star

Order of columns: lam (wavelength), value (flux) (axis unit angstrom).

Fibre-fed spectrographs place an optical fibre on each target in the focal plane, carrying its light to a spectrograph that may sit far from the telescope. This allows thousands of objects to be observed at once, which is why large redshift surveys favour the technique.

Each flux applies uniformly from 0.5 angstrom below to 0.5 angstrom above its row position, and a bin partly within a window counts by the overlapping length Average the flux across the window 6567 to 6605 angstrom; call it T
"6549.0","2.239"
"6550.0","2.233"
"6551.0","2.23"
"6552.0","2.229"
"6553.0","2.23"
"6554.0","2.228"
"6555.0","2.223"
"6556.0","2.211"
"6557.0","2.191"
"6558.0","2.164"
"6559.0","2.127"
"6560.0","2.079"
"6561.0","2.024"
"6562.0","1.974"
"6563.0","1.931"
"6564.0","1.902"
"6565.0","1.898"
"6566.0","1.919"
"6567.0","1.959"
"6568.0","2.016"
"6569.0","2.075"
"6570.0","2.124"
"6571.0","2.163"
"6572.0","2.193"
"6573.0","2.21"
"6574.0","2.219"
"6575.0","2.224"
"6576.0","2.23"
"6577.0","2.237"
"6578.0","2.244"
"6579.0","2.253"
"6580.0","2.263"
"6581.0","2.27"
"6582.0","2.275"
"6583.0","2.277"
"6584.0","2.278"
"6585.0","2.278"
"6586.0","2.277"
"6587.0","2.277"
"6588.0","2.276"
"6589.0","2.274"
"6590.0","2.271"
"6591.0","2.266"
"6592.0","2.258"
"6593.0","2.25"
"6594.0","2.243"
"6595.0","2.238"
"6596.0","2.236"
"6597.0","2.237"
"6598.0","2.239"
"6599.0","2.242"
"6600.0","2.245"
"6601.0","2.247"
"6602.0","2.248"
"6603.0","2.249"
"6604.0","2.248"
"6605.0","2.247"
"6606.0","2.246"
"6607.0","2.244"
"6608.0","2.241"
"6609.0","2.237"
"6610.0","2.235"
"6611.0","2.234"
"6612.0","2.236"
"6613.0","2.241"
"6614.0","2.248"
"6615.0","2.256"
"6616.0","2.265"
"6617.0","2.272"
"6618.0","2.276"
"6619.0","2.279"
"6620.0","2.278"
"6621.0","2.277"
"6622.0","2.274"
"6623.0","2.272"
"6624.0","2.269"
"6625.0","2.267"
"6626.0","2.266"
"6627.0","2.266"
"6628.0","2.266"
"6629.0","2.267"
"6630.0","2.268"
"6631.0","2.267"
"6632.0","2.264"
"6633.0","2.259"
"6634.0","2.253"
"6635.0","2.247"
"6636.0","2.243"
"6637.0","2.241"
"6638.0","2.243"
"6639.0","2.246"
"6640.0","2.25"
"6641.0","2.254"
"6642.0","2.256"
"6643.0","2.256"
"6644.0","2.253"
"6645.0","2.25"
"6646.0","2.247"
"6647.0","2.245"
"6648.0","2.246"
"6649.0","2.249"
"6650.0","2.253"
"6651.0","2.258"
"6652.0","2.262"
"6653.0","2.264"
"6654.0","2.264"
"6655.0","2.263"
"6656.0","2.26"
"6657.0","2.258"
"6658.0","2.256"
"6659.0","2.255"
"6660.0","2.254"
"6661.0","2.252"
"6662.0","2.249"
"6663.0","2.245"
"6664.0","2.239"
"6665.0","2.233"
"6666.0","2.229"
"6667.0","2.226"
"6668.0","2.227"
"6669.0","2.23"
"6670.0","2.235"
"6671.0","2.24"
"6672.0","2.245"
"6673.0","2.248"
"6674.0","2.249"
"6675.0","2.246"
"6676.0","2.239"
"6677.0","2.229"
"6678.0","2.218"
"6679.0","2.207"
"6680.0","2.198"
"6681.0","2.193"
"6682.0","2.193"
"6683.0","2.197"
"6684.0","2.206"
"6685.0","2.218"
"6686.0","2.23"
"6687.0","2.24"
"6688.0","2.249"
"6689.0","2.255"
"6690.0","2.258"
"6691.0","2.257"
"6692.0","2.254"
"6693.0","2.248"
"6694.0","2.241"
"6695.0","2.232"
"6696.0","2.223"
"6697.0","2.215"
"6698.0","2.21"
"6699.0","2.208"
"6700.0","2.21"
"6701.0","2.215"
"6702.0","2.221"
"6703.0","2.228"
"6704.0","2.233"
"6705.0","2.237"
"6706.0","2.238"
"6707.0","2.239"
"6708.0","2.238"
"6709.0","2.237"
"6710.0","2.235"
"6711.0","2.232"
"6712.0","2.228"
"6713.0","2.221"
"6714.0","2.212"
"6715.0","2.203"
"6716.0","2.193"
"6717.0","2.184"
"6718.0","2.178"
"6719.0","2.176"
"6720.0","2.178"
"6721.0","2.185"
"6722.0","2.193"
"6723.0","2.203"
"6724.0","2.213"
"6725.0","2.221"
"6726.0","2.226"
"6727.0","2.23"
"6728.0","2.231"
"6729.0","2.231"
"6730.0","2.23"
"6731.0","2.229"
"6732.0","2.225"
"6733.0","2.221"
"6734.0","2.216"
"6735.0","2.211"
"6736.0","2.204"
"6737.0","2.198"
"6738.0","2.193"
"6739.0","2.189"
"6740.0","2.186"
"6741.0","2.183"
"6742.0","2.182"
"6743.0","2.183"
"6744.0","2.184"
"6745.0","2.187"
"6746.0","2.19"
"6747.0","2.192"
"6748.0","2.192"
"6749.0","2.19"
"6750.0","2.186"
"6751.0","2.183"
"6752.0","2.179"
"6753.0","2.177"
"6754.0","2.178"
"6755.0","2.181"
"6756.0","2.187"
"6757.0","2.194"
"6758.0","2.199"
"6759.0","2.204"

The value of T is 2.23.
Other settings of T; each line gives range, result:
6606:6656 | 2.26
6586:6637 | 2.26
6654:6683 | 2.24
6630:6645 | 2.25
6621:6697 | 2.25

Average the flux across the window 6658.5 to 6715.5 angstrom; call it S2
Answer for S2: 2.23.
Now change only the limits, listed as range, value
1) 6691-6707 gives 2.23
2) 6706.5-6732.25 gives 2.21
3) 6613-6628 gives 2.27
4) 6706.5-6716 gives 2.23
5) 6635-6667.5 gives 2.25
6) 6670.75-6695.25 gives 2.23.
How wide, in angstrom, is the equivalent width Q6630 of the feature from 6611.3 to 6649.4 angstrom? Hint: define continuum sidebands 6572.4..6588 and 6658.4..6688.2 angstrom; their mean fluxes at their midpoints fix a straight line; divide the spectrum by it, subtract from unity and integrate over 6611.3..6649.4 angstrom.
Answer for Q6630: -0.3 angstrom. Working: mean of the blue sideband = 2.25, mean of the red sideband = 2.23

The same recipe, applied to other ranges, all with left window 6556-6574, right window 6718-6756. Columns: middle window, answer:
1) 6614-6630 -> -1.2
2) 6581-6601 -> -1.7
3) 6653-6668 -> -0.8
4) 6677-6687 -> -0.2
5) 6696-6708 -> -0.3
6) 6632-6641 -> -0.5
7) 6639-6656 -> -1.0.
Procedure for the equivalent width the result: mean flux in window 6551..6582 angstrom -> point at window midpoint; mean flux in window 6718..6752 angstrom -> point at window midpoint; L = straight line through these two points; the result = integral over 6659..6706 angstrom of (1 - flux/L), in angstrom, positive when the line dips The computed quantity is -1.1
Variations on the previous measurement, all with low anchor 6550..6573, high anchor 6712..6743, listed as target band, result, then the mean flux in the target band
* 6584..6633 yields -2.9 angstrom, 2.26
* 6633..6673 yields -1.7 angstrom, 2.25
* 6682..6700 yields -0.4 angstrom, 2.23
